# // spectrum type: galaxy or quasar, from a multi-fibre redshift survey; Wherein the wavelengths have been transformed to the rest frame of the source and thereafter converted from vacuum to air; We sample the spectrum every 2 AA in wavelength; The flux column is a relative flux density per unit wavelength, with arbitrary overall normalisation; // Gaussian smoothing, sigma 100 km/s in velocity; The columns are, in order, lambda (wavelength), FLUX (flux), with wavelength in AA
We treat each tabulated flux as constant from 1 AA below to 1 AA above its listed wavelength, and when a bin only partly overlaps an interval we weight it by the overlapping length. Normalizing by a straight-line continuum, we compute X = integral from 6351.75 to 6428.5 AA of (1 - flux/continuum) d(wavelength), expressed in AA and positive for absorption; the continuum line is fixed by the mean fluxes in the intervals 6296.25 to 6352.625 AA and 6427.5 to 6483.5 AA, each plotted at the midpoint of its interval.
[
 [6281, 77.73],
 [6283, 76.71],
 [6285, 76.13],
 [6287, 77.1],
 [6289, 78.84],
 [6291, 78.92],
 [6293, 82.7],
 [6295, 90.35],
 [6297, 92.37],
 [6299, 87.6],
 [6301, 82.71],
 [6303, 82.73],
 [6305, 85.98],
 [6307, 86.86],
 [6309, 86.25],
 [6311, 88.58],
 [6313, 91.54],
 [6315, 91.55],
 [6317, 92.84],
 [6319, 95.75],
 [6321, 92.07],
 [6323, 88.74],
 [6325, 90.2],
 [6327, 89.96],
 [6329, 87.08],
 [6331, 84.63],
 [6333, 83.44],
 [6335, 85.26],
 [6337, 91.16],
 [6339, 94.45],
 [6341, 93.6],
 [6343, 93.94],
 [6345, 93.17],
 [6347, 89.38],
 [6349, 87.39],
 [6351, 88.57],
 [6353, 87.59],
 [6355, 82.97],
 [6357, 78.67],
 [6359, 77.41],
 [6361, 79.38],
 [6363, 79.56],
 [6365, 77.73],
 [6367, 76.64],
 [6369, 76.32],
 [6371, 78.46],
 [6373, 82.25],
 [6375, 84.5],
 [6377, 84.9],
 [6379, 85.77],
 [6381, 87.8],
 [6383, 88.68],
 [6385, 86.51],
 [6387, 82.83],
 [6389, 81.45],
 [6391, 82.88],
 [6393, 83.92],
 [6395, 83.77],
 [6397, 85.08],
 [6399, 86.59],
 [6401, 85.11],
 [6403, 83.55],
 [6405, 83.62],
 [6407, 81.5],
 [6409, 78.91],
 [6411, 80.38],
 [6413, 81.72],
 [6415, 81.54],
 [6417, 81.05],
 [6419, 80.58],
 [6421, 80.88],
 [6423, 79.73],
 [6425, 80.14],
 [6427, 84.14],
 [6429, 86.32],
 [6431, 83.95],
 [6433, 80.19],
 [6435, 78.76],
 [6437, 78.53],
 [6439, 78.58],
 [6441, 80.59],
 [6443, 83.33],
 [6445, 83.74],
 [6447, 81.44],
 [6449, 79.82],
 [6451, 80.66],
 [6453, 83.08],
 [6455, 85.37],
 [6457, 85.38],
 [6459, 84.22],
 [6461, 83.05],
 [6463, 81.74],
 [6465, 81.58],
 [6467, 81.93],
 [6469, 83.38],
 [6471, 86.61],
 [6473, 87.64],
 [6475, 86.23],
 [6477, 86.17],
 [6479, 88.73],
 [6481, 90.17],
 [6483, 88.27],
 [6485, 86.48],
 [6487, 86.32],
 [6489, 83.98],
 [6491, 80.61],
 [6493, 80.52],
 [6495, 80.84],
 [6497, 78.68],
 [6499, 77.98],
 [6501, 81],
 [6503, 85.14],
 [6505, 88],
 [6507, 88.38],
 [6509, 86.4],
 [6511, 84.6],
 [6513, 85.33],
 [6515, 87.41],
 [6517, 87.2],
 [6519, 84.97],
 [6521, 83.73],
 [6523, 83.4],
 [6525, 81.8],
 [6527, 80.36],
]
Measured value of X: 3.60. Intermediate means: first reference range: 89.2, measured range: 82.3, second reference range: 83.5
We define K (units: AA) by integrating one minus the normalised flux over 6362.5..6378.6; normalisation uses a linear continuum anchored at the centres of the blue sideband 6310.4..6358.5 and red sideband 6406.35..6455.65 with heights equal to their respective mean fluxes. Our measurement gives 1.1 AA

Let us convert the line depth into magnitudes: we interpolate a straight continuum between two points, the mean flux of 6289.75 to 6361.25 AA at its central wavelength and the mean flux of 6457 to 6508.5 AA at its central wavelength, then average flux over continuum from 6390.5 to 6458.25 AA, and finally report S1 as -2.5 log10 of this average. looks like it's 0.04 mag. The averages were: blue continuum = 87.7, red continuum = 84.3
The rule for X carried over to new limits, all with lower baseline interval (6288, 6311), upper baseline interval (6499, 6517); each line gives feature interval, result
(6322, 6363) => -0.93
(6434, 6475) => 1.35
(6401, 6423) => 0.99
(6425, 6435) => 0.30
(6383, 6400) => 0.18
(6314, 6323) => -0.78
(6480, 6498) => 0.30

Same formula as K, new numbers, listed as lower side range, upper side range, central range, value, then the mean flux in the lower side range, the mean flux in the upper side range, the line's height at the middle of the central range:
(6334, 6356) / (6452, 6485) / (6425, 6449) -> 1.33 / 89.8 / 85.3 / 86.4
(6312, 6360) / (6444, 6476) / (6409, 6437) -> 1.24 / 88.8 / 83.5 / 85.1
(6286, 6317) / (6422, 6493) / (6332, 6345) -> -0.80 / 85.8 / 83.4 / 85.3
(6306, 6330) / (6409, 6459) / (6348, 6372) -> 1.70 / 90.1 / 81.7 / 87.1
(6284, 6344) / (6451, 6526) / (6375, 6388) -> 0.05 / 87.4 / 84.4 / 86.3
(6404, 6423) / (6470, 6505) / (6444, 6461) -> -0.02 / 81.1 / 84.5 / 82.9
